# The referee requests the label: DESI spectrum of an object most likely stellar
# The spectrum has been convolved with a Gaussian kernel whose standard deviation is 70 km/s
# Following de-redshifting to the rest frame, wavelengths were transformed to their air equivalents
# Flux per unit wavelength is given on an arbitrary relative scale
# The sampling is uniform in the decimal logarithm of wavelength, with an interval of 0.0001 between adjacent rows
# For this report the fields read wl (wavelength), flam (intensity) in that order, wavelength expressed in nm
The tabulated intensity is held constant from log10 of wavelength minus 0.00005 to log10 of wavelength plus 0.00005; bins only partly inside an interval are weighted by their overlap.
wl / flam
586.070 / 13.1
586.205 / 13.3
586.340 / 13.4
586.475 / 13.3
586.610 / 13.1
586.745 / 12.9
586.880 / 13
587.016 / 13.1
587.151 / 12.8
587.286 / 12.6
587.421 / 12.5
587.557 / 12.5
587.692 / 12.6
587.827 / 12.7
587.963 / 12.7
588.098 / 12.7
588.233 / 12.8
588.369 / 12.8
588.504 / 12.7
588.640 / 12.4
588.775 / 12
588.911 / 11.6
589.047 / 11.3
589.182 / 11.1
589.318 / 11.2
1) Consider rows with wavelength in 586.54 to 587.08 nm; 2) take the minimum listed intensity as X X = 12.9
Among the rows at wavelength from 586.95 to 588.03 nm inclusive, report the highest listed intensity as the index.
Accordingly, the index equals 13.1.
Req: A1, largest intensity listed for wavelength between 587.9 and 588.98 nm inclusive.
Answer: 12.8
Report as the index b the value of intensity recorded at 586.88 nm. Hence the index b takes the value 13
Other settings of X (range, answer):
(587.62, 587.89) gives 12.6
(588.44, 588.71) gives 12.4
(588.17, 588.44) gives 12.8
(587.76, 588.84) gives 12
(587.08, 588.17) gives 12.5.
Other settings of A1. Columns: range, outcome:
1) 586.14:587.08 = 13.4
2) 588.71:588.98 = 12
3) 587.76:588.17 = 12.7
